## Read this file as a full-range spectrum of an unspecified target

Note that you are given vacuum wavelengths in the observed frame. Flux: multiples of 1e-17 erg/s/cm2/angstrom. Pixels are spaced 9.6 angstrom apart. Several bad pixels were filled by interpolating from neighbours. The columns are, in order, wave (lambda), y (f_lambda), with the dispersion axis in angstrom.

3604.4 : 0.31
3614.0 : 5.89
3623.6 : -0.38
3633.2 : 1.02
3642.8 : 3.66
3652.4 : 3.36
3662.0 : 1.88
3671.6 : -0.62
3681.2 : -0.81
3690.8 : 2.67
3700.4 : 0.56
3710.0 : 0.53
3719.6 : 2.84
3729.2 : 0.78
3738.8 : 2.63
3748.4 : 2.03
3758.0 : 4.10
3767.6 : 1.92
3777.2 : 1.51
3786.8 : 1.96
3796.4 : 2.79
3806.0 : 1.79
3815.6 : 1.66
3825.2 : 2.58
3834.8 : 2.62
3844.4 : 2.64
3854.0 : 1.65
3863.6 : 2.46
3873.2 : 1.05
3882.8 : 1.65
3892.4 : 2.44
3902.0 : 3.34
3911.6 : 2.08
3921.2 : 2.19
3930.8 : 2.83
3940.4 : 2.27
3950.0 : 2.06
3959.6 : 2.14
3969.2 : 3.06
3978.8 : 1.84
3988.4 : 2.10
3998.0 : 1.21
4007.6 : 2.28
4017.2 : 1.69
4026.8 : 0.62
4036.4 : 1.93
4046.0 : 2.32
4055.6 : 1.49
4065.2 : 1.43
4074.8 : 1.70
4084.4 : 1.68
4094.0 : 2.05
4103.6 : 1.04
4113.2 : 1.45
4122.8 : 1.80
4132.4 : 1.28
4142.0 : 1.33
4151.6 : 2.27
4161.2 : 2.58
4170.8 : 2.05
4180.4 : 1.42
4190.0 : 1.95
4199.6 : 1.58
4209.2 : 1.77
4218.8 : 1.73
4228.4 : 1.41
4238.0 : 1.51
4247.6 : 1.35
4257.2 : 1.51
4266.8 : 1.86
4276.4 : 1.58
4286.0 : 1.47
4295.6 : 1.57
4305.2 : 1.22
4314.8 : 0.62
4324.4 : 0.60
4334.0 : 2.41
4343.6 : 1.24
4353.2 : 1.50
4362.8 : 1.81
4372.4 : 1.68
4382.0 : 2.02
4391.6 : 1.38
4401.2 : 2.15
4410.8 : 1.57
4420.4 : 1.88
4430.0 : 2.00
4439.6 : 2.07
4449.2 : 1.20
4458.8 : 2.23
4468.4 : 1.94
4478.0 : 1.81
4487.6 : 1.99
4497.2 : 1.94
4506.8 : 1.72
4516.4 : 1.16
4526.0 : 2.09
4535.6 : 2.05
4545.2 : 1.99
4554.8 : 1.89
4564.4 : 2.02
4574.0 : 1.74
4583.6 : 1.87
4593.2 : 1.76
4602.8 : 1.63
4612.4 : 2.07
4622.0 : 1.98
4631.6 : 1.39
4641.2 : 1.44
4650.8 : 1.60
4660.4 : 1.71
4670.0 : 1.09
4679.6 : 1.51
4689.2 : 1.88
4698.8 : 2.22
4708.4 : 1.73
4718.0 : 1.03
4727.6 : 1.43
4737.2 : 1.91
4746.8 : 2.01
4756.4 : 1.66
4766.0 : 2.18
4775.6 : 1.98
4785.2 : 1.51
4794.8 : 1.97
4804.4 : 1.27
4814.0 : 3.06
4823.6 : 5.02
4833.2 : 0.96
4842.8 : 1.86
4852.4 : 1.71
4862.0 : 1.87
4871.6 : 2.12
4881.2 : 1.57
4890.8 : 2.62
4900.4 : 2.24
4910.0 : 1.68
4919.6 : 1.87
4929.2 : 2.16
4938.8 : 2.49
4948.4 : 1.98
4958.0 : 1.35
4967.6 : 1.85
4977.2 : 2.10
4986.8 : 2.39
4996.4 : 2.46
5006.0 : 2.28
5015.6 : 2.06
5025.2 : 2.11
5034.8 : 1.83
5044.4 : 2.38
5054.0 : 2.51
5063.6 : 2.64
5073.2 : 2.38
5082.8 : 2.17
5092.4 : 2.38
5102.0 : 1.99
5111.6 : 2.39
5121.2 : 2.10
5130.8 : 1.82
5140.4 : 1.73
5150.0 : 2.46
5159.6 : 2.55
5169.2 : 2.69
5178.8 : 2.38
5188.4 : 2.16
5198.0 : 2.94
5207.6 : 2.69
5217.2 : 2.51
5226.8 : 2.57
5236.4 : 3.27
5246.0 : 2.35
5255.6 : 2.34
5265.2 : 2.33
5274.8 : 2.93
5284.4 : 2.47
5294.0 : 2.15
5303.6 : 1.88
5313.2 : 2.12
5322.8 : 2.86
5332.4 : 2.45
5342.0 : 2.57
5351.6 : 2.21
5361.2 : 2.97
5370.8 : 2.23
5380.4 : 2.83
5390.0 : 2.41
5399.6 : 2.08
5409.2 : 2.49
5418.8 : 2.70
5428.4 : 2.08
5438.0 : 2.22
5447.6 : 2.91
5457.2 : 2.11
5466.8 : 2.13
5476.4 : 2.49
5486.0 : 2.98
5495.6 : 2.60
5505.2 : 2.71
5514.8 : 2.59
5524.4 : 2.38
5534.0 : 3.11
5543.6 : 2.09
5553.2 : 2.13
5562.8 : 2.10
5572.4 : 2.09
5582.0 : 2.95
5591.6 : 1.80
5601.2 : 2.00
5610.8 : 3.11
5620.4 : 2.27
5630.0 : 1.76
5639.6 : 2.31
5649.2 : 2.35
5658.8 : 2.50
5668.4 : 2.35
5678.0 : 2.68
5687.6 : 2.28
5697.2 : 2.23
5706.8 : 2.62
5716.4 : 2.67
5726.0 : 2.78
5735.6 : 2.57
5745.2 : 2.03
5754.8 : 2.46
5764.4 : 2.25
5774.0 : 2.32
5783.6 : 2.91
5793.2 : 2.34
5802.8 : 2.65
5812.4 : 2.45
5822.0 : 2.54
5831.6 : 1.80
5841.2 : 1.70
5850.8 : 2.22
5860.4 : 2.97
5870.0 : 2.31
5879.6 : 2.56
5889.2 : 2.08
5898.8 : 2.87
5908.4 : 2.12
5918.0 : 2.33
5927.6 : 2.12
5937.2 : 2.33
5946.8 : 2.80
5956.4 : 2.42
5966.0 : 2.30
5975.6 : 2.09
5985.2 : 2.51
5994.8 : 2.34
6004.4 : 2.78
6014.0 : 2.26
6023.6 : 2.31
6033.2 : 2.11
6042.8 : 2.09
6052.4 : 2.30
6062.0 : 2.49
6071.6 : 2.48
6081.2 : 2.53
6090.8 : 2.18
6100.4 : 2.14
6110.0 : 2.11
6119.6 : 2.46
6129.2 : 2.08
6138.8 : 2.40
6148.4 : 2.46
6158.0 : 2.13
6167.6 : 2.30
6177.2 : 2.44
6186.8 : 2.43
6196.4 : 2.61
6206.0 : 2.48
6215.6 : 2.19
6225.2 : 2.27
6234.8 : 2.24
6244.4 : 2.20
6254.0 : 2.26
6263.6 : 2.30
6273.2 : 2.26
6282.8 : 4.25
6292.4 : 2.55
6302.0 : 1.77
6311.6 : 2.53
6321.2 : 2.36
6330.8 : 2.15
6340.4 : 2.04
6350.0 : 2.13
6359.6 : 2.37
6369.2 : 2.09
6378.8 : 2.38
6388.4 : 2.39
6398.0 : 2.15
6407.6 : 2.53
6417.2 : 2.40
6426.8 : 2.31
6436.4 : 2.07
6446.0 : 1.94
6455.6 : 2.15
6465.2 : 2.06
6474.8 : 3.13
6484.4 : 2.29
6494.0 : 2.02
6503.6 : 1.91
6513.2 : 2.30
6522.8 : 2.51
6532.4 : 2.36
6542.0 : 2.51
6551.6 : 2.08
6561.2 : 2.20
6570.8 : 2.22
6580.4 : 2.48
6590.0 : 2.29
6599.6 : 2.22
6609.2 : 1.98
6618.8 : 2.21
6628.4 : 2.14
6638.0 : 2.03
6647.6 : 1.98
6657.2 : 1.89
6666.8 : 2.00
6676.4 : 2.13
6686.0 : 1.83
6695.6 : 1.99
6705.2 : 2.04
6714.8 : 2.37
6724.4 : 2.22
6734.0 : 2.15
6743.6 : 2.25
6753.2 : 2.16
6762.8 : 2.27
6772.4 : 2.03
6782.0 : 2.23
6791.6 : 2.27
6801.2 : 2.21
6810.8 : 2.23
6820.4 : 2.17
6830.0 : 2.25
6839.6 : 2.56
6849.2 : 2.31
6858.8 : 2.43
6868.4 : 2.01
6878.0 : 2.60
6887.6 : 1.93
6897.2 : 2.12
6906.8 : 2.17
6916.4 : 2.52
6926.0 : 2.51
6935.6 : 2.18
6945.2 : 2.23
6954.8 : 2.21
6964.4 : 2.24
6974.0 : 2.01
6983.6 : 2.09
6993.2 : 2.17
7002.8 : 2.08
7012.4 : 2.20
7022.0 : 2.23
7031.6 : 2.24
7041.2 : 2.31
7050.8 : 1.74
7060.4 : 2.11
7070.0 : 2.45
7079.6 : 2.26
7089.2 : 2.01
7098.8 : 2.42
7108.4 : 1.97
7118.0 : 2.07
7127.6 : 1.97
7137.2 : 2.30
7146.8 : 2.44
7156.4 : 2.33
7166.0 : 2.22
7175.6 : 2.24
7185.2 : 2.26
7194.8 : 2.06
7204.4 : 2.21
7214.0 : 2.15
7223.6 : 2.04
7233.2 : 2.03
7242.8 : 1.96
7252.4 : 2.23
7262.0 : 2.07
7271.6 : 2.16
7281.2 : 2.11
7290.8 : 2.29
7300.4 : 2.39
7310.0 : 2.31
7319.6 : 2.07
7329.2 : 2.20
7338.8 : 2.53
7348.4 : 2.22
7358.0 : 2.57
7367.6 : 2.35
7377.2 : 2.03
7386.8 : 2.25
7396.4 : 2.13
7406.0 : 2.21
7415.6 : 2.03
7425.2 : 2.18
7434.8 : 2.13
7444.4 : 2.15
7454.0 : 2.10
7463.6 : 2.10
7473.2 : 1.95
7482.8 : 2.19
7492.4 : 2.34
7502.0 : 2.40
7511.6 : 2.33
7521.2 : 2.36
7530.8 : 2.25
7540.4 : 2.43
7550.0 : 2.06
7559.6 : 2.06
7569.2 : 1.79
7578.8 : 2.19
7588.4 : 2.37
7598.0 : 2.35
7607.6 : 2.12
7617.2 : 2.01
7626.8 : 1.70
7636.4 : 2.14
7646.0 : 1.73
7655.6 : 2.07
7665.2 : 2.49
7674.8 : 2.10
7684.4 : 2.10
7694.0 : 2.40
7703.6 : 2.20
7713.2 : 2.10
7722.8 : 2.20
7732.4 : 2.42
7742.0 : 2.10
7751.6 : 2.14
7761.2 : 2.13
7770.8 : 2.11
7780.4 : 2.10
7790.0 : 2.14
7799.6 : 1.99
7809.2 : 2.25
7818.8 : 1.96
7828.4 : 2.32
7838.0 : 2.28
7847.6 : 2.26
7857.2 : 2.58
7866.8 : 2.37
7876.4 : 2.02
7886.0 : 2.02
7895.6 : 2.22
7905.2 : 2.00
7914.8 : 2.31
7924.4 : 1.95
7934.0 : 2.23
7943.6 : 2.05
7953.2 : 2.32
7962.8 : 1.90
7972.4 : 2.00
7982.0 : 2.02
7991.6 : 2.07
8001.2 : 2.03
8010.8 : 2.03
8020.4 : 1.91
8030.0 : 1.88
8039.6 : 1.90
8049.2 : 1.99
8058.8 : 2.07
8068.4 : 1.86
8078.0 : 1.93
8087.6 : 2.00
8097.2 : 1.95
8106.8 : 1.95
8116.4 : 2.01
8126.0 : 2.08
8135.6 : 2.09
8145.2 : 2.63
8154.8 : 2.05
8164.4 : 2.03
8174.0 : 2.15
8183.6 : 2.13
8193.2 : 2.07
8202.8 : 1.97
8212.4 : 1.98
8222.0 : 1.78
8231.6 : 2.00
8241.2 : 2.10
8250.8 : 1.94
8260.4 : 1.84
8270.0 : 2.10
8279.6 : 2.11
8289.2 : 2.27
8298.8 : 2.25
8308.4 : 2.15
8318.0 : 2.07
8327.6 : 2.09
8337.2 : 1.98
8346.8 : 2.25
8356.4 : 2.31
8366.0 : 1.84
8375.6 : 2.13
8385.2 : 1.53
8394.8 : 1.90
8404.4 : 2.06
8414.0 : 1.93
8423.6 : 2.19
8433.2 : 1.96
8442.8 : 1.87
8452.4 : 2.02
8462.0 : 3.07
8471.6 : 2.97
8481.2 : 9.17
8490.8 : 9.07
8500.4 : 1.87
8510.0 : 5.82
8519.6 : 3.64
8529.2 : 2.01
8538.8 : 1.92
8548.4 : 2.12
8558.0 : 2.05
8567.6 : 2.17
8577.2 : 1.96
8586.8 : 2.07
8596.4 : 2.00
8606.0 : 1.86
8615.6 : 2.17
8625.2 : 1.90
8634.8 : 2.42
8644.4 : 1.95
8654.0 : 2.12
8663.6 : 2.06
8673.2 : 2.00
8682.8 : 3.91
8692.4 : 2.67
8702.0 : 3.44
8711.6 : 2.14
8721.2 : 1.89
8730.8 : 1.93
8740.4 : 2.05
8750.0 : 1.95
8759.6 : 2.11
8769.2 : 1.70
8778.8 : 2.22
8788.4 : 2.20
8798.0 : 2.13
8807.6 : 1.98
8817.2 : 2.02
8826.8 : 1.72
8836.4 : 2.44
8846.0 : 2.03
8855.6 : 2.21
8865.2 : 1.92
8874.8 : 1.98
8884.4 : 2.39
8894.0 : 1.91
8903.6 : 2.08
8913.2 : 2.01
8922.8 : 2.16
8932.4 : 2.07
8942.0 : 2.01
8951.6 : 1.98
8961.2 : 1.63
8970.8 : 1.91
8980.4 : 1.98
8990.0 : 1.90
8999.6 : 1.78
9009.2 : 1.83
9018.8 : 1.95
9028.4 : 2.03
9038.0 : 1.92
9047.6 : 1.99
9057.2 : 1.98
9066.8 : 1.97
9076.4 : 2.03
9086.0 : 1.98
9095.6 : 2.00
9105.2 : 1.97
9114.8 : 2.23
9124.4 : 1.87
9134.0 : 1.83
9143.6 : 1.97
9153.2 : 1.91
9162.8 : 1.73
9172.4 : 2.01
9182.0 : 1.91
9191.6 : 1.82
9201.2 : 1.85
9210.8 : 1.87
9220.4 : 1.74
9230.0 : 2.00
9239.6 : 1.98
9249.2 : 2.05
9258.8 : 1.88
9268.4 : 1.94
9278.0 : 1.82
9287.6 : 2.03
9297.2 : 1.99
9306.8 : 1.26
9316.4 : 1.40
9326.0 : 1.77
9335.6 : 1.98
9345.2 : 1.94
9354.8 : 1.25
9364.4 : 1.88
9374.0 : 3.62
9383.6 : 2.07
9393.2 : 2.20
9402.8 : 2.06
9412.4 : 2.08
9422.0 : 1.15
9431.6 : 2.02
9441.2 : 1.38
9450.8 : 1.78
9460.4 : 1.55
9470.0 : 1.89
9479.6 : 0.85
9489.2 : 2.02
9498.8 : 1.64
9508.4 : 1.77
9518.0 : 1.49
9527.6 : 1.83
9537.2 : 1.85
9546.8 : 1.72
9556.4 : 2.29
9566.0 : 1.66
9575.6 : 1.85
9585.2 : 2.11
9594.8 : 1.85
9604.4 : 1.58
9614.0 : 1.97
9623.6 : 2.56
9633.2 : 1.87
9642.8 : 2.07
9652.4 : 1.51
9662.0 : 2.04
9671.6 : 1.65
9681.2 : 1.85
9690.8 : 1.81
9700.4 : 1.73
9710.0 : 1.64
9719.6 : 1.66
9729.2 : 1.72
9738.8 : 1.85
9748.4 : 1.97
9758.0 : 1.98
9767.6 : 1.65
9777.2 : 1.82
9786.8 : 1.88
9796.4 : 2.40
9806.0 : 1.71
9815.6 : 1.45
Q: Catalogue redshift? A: 0.293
